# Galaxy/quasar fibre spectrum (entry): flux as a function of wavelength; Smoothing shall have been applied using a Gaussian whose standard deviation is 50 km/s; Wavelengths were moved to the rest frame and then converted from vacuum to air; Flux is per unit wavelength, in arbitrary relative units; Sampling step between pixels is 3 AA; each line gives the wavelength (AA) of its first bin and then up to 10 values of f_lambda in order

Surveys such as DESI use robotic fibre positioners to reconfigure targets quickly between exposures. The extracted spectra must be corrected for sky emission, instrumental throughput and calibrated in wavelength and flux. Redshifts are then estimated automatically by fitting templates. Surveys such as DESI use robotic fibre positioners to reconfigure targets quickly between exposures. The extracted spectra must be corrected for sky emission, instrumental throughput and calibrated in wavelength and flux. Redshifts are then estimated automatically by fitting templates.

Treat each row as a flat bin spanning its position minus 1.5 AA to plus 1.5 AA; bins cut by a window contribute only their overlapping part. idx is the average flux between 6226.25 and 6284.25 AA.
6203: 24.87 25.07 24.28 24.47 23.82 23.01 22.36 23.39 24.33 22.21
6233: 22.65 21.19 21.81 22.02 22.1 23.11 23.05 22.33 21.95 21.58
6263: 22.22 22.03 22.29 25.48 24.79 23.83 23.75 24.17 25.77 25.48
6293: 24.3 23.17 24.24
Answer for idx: 22.8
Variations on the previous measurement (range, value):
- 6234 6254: 22.2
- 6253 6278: 22.9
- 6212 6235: 23.2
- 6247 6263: 22.4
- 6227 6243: 22.2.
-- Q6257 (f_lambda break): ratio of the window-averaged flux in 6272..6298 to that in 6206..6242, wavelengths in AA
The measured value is 1.06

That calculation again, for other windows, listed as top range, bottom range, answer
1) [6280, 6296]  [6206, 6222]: 1.03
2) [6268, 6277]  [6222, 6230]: 1.03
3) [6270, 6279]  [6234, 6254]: 1.11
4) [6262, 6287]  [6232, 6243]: 1.08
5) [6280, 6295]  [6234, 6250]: 1.12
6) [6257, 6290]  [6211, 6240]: 1.03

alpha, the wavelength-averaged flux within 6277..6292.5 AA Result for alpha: 24.6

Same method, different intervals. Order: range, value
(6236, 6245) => 21.8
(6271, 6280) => 24.6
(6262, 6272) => 22.7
